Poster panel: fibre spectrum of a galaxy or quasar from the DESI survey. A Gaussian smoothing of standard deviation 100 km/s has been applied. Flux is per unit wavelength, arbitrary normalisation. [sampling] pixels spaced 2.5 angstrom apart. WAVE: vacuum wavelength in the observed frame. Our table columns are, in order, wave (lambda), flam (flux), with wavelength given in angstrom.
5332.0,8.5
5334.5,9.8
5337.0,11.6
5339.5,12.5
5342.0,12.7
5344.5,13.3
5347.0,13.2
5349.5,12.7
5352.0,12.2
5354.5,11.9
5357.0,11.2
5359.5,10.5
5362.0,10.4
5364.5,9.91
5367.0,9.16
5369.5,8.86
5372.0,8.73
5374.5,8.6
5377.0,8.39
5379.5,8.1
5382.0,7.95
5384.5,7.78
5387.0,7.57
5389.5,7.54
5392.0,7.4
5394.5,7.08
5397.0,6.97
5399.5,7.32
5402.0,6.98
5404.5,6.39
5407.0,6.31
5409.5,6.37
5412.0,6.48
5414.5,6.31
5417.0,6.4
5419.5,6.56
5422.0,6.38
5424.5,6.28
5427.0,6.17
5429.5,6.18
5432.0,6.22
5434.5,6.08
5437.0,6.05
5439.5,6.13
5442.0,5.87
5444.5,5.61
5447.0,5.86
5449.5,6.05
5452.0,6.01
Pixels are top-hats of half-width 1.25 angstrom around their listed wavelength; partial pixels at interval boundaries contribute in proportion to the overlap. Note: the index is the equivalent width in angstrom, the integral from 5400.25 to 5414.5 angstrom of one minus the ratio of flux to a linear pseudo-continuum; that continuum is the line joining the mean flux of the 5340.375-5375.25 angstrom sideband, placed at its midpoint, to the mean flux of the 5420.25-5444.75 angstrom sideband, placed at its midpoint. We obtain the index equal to 2.3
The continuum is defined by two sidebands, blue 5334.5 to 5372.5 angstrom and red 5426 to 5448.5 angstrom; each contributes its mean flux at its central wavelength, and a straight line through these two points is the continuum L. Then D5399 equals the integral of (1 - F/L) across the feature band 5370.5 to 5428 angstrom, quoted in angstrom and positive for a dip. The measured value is 8.4 angstrom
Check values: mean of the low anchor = 11.3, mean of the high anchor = 6.02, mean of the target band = 7.14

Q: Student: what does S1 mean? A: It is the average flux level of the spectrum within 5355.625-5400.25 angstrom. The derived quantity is 8.55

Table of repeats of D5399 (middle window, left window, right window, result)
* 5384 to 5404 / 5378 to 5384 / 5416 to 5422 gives 0.5 angstrom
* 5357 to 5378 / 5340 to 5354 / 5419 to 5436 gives 3.2 angstrom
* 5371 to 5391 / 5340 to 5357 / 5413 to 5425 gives 3.4 angstrom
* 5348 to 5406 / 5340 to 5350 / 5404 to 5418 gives 5.5 angstrom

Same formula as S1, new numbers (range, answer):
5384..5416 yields 6.94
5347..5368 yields 11.1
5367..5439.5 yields 7.07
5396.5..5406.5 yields 6.87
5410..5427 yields 6.38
